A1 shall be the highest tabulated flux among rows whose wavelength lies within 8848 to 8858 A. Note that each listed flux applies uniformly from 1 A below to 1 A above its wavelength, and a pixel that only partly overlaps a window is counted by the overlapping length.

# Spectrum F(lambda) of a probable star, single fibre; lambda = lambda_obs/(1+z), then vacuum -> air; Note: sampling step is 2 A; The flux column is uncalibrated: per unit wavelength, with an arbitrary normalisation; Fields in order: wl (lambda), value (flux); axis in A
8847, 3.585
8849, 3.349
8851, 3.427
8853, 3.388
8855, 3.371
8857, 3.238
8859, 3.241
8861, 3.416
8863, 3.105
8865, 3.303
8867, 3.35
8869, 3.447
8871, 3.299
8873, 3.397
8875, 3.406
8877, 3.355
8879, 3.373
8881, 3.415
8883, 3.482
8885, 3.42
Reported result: 3.427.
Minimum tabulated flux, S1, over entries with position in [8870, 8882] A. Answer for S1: 3.299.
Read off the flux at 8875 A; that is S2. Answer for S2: 3.406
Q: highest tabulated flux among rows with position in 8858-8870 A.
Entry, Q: 3.447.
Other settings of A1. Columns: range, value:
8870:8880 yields 3.406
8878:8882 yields 3.415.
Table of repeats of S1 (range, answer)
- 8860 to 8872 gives 3.105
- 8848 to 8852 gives 3.349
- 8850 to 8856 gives 3.371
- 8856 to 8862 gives 3.238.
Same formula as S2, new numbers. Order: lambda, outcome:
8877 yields 3.355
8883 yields 3.482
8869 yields 3.447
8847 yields 3.585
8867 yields 3.35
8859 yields 3.241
